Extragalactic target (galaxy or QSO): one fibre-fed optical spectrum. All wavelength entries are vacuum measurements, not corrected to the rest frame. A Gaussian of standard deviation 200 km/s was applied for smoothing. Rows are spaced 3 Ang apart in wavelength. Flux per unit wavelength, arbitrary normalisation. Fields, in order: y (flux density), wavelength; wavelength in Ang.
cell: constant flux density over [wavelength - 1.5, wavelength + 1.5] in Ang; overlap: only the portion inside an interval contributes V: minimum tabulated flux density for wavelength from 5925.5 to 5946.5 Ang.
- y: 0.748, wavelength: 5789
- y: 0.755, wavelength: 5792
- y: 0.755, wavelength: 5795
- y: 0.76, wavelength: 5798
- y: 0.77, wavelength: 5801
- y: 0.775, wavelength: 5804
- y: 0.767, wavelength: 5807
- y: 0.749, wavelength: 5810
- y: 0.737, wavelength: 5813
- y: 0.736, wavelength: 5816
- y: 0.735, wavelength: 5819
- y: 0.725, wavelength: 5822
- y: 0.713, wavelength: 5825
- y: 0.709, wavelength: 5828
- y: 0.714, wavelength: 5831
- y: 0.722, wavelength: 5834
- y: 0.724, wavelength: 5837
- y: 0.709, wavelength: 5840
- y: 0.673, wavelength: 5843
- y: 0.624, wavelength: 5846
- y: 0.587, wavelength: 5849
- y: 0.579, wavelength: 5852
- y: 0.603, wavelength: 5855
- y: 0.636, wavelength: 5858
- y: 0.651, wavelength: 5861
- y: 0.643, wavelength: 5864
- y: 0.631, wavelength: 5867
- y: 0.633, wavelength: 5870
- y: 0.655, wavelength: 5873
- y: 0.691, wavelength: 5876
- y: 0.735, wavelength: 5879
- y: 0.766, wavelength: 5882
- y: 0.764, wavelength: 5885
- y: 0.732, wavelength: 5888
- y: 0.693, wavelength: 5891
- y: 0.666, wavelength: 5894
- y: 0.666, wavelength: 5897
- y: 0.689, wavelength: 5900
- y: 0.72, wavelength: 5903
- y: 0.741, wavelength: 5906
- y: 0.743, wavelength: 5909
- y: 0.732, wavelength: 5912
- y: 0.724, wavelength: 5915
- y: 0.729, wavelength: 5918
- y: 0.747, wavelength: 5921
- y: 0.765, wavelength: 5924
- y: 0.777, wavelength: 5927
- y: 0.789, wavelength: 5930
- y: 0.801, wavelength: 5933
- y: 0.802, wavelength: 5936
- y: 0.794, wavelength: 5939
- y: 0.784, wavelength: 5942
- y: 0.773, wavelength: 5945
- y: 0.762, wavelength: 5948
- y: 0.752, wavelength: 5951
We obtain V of 0.773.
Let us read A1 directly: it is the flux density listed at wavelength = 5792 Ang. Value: 0.755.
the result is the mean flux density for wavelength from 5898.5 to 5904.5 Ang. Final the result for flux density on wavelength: 0.705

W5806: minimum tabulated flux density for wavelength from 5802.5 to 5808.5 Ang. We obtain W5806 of 0.767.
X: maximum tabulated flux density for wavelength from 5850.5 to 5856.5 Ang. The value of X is 0.603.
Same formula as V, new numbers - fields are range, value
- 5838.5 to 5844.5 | 0.673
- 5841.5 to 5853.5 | 0.579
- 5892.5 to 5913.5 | 0.666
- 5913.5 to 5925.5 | 0.724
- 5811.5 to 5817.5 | 0.736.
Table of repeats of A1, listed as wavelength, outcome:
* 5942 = 0.784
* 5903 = 0.72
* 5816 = 0.736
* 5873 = 0.655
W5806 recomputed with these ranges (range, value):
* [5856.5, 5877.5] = 0.631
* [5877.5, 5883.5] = 0.735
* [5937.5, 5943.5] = 0.784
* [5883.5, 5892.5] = 0.693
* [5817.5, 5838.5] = 0.709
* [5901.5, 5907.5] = 0.72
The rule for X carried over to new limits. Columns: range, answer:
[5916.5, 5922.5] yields 0.747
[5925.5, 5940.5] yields 0.802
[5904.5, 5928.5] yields 0.777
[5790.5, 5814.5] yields 0.775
